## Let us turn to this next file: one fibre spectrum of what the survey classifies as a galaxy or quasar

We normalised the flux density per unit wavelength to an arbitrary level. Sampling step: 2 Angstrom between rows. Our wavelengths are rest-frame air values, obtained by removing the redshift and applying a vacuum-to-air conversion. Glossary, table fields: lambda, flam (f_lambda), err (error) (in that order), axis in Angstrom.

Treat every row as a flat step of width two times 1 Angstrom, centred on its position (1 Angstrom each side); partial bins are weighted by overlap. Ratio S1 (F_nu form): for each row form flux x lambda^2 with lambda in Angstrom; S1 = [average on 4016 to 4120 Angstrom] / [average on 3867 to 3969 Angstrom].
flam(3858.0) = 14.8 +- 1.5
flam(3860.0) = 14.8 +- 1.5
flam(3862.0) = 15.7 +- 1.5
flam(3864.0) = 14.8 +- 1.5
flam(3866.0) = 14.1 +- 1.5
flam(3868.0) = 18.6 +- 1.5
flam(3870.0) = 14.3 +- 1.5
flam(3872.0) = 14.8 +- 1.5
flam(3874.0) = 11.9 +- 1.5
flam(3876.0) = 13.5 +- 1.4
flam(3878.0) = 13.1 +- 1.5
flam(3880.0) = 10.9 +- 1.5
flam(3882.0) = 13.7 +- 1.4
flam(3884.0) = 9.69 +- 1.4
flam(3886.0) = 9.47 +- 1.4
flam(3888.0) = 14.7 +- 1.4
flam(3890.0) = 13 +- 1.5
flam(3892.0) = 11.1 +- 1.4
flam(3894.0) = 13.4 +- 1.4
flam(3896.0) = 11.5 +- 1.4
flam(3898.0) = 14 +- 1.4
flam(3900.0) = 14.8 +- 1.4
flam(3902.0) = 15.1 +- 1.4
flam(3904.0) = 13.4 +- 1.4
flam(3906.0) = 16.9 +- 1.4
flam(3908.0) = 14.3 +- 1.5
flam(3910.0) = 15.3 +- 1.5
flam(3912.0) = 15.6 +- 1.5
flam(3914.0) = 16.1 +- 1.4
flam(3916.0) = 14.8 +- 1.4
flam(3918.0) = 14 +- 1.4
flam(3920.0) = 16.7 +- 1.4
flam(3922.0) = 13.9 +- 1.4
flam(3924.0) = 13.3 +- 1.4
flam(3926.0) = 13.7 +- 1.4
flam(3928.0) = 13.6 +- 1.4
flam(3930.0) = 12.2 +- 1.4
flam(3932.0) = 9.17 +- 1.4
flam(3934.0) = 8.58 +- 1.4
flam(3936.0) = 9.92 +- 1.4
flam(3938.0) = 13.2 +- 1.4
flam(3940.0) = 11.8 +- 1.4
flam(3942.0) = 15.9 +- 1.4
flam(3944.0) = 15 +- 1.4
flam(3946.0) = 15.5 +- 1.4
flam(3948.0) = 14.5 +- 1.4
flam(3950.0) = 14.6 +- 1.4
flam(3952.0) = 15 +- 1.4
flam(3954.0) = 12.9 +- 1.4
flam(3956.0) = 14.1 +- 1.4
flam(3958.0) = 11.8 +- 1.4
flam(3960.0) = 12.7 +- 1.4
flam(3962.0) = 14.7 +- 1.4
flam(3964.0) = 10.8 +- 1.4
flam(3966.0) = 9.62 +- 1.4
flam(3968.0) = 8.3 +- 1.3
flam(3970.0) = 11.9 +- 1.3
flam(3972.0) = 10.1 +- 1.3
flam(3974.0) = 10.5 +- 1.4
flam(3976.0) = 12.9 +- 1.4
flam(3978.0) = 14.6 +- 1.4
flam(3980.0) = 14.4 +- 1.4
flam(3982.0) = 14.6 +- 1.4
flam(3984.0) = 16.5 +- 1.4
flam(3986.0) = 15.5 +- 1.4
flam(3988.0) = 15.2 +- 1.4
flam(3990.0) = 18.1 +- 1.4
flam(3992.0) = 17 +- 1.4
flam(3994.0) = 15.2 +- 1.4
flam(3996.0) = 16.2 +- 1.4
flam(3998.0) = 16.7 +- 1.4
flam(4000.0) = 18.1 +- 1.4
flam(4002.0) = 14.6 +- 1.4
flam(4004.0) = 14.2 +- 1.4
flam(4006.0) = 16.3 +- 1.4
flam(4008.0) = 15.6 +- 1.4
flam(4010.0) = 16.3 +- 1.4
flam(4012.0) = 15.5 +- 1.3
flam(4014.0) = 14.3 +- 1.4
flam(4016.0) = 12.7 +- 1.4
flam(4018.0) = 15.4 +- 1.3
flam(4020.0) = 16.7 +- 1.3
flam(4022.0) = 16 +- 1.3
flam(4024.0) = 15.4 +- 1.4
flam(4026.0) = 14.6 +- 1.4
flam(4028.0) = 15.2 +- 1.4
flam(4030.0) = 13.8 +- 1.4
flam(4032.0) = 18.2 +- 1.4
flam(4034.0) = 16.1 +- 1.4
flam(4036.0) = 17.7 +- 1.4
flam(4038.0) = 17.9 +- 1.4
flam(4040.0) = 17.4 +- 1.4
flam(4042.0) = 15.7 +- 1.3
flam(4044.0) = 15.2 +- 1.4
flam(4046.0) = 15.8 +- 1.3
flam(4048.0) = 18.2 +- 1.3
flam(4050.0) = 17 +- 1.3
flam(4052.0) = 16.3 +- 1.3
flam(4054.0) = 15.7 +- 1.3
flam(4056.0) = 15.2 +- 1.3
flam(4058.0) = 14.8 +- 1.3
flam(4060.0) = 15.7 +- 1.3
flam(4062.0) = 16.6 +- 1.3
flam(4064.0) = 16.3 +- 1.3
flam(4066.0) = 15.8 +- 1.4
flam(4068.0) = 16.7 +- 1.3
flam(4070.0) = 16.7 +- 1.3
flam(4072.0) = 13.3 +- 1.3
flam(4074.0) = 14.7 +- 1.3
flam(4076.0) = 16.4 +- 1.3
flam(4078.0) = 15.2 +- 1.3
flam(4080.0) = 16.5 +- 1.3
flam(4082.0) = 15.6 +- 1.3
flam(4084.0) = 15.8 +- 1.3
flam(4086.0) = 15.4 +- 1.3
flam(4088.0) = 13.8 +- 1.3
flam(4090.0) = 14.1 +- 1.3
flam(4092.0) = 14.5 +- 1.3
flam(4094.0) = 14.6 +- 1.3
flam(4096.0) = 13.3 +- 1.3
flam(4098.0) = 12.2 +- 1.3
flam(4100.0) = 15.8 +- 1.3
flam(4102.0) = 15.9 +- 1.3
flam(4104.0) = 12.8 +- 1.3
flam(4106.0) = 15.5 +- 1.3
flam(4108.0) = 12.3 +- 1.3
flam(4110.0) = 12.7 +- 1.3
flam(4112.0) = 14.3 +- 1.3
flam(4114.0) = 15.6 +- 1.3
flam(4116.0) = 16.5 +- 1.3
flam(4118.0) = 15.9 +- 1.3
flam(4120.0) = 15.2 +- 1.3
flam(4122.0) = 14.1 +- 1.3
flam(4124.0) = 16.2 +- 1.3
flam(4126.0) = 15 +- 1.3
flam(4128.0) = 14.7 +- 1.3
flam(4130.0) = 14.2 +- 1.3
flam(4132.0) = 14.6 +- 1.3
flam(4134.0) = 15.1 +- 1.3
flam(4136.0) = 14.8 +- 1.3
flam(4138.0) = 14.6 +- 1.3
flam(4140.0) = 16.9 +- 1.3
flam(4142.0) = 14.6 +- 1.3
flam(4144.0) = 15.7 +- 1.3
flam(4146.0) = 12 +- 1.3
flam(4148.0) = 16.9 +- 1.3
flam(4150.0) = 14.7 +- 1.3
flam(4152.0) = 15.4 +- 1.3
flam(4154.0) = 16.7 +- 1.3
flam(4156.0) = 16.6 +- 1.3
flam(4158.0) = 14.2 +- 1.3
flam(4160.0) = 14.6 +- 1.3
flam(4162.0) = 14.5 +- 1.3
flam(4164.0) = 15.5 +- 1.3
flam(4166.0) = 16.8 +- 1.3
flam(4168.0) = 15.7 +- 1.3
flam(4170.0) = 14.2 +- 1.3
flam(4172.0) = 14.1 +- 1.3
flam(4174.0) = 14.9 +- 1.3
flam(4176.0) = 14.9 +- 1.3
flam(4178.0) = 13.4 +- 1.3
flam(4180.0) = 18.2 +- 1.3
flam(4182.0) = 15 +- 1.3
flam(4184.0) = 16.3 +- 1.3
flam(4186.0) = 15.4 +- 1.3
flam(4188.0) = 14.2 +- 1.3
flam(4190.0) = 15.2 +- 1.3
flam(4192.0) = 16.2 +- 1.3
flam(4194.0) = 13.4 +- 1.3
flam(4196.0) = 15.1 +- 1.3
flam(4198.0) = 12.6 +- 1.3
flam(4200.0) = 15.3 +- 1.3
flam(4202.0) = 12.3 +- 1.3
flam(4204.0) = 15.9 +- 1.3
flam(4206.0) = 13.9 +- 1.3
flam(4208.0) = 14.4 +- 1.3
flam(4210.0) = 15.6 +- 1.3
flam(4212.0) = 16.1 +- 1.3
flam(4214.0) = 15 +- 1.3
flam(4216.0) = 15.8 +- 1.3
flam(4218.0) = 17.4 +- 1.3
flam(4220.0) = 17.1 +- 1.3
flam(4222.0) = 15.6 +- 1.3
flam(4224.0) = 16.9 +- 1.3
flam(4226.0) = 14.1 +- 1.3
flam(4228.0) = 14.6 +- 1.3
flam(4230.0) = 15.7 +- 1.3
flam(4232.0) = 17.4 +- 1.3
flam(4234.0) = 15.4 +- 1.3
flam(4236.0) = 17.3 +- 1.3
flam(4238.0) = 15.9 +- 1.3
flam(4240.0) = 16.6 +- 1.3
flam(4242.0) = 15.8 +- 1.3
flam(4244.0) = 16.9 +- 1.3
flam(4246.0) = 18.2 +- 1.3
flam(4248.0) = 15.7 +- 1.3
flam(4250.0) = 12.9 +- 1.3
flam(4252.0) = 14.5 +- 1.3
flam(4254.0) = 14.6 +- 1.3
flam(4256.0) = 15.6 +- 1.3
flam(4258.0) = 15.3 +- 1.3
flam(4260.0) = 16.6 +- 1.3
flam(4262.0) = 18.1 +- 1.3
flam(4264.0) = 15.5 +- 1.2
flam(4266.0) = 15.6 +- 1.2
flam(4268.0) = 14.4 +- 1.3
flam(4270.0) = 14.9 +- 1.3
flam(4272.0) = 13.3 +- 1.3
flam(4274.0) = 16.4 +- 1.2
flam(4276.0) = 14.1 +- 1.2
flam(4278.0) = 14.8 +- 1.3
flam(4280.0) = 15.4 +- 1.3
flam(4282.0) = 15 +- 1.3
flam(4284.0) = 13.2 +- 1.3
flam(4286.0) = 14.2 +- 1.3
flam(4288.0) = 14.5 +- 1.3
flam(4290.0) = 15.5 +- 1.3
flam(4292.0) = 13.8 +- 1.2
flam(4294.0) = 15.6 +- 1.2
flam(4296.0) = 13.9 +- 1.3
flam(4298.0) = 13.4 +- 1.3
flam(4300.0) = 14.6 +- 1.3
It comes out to 1.25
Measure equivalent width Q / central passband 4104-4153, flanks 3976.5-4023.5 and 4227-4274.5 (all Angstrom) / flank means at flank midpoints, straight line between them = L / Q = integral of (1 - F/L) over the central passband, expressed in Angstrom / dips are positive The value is 2.5 Angstrom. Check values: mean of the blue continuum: 15.6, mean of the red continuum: 15.7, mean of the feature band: 14.9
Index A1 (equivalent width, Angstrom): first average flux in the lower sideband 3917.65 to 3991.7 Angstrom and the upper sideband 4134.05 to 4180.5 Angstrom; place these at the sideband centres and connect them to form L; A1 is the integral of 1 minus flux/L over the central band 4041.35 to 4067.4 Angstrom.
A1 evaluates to -3.4 Angstrom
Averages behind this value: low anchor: 13.3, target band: 16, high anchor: 15.2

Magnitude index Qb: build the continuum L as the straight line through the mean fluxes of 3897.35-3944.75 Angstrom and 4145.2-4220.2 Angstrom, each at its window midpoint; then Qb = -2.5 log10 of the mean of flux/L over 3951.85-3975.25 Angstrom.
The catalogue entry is 0.19 mag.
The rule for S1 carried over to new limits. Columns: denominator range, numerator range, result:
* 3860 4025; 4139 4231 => 1.23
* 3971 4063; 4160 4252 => 1.08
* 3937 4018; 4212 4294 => 1.25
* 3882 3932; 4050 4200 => 1.23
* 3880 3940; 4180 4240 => 1.35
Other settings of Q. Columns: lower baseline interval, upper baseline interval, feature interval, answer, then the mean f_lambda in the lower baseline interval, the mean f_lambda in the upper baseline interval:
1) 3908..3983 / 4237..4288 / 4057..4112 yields -3.17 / 13.2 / 15.3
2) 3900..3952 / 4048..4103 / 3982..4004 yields -2.36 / 13.9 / 15.4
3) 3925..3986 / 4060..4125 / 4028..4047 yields -2.99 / 12.8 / 15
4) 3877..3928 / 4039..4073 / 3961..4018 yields 2.72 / 13.7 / 16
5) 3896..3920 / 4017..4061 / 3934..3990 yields 7.89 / 14.9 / 16.1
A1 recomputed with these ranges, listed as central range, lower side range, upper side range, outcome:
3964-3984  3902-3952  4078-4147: 2.9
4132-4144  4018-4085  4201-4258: 0.5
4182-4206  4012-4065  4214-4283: 1.6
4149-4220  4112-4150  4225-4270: 1.1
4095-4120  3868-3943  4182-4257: 0.4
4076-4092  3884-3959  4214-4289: -0.8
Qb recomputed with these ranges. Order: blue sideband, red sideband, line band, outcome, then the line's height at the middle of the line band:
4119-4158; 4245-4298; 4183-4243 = -0.02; 15.1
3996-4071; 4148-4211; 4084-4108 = 0.09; 15.6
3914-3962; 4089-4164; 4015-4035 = -0.10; 14.1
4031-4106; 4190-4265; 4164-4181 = 0.02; 15.6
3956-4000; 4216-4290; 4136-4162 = -0.02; 14.9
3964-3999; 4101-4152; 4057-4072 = -0.11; 14.4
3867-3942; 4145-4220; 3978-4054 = -0.13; 14.1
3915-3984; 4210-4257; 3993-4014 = -0.17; 13.5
